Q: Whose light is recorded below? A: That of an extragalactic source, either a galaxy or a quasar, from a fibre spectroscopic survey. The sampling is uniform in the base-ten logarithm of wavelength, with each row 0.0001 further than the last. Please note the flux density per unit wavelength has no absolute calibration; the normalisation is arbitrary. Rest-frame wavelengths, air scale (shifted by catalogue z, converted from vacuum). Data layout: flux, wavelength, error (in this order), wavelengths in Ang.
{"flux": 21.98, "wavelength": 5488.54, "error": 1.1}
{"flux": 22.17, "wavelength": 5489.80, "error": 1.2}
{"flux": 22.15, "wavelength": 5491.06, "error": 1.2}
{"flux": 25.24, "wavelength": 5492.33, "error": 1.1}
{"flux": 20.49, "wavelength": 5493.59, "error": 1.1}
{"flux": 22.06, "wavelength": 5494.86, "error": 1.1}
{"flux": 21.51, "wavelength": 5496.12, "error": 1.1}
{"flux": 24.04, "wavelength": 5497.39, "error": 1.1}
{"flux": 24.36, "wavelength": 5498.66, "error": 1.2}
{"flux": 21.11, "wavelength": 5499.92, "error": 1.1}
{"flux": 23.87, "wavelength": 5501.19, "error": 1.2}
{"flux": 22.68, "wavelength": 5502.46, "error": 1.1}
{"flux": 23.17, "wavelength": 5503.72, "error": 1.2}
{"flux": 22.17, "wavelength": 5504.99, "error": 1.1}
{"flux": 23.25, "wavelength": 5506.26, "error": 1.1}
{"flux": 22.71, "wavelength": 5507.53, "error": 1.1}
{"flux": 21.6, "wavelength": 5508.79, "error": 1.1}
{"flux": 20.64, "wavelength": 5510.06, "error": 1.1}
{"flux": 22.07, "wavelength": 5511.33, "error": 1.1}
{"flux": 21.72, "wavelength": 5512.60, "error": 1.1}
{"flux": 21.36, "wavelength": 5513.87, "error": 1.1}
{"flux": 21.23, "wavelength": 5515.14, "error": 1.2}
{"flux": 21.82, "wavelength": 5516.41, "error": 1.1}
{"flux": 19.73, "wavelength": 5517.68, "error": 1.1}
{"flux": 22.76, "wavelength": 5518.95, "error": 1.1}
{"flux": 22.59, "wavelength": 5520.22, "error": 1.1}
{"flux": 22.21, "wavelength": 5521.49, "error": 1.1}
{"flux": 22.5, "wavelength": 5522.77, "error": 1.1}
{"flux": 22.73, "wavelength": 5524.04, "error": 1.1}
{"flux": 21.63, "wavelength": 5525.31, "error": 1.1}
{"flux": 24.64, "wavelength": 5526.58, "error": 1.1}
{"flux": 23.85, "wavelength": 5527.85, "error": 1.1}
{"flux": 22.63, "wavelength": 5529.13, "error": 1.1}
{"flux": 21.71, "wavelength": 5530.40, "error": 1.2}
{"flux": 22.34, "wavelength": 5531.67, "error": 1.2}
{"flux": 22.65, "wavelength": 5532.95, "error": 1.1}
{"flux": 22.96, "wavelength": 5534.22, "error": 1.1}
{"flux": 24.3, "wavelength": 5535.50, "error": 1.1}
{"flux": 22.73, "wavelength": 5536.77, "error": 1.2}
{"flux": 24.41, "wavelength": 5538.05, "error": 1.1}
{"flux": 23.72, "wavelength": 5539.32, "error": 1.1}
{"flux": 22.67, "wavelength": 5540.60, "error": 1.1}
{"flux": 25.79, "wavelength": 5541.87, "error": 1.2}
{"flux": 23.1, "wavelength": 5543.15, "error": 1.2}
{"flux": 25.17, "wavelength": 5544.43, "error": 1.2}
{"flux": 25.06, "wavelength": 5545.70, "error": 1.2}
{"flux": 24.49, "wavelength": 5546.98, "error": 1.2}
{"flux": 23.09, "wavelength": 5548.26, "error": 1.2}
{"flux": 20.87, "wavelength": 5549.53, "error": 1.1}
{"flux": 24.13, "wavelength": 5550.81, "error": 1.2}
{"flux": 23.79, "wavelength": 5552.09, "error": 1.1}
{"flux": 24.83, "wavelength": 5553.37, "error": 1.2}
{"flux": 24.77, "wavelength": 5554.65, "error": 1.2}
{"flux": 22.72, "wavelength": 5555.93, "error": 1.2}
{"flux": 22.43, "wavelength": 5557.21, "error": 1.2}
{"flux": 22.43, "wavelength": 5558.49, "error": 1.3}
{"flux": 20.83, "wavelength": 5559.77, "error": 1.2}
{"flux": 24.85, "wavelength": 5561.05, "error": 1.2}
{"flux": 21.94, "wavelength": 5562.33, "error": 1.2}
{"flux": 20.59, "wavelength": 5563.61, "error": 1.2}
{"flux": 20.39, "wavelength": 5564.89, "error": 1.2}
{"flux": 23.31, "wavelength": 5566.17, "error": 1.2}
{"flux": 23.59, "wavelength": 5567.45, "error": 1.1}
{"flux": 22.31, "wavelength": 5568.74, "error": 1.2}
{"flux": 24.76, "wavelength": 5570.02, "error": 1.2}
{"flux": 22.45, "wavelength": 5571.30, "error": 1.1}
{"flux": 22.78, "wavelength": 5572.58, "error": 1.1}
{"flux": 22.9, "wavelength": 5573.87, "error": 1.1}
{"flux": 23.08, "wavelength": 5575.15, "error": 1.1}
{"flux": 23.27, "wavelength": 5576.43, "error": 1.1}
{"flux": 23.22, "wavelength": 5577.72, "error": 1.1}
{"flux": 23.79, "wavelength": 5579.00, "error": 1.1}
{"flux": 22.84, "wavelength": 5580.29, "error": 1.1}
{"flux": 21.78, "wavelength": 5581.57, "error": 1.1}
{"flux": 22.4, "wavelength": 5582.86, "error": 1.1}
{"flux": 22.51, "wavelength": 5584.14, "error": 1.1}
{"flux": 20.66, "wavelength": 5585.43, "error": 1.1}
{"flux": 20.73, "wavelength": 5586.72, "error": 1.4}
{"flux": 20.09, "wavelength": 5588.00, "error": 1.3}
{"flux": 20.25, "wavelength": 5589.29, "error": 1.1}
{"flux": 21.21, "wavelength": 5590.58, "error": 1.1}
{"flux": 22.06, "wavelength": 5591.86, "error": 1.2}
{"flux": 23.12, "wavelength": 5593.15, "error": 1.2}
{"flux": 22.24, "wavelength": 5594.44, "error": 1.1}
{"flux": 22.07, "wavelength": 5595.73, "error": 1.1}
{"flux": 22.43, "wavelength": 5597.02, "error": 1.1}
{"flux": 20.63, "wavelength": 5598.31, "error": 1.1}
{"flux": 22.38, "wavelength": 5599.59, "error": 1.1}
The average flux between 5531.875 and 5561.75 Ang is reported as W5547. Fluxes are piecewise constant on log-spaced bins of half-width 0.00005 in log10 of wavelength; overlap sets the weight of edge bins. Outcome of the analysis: 23.5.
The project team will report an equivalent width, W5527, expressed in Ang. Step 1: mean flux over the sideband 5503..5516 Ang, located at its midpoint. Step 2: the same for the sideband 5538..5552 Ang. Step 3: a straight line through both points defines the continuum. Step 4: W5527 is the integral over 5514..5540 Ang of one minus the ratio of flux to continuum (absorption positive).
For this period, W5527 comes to 0.3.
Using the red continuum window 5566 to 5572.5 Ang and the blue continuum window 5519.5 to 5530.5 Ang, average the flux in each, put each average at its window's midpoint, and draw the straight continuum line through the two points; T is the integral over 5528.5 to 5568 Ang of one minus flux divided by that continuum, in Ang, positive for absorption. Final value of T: -0.3 Ang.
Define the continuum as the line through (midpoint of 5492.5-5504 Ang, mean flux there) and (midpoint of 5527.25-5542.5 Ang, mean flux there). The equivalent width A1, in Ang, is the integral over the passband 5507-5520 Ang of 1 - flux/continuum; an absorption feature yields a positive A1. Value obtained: 0.8 Ang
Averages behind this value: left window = 22.7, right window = 23.3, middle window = 21.6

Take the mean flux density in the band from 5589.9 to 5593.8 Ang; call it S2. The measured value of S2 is 22.1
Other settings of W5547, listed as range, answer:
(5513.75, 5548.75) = 23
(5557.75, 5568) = 22.2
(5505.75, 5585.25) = 22.8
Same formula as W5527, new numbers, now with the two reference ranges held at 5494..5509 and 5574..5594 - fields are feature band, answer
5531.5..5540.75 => -0.35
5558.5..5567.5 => 0.04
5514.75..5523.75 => 0.28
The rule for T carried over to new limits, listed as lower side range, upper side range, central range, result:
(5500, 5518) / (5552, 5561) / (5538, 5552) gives -0.58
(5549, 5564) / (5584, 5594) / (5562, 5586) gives -0.60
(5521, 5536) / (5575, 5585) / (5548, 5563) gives -0.16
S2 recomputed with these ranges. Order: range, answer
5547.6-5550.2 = 22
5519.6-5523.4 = 22.4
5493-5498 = 22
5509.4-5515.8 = 21.4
